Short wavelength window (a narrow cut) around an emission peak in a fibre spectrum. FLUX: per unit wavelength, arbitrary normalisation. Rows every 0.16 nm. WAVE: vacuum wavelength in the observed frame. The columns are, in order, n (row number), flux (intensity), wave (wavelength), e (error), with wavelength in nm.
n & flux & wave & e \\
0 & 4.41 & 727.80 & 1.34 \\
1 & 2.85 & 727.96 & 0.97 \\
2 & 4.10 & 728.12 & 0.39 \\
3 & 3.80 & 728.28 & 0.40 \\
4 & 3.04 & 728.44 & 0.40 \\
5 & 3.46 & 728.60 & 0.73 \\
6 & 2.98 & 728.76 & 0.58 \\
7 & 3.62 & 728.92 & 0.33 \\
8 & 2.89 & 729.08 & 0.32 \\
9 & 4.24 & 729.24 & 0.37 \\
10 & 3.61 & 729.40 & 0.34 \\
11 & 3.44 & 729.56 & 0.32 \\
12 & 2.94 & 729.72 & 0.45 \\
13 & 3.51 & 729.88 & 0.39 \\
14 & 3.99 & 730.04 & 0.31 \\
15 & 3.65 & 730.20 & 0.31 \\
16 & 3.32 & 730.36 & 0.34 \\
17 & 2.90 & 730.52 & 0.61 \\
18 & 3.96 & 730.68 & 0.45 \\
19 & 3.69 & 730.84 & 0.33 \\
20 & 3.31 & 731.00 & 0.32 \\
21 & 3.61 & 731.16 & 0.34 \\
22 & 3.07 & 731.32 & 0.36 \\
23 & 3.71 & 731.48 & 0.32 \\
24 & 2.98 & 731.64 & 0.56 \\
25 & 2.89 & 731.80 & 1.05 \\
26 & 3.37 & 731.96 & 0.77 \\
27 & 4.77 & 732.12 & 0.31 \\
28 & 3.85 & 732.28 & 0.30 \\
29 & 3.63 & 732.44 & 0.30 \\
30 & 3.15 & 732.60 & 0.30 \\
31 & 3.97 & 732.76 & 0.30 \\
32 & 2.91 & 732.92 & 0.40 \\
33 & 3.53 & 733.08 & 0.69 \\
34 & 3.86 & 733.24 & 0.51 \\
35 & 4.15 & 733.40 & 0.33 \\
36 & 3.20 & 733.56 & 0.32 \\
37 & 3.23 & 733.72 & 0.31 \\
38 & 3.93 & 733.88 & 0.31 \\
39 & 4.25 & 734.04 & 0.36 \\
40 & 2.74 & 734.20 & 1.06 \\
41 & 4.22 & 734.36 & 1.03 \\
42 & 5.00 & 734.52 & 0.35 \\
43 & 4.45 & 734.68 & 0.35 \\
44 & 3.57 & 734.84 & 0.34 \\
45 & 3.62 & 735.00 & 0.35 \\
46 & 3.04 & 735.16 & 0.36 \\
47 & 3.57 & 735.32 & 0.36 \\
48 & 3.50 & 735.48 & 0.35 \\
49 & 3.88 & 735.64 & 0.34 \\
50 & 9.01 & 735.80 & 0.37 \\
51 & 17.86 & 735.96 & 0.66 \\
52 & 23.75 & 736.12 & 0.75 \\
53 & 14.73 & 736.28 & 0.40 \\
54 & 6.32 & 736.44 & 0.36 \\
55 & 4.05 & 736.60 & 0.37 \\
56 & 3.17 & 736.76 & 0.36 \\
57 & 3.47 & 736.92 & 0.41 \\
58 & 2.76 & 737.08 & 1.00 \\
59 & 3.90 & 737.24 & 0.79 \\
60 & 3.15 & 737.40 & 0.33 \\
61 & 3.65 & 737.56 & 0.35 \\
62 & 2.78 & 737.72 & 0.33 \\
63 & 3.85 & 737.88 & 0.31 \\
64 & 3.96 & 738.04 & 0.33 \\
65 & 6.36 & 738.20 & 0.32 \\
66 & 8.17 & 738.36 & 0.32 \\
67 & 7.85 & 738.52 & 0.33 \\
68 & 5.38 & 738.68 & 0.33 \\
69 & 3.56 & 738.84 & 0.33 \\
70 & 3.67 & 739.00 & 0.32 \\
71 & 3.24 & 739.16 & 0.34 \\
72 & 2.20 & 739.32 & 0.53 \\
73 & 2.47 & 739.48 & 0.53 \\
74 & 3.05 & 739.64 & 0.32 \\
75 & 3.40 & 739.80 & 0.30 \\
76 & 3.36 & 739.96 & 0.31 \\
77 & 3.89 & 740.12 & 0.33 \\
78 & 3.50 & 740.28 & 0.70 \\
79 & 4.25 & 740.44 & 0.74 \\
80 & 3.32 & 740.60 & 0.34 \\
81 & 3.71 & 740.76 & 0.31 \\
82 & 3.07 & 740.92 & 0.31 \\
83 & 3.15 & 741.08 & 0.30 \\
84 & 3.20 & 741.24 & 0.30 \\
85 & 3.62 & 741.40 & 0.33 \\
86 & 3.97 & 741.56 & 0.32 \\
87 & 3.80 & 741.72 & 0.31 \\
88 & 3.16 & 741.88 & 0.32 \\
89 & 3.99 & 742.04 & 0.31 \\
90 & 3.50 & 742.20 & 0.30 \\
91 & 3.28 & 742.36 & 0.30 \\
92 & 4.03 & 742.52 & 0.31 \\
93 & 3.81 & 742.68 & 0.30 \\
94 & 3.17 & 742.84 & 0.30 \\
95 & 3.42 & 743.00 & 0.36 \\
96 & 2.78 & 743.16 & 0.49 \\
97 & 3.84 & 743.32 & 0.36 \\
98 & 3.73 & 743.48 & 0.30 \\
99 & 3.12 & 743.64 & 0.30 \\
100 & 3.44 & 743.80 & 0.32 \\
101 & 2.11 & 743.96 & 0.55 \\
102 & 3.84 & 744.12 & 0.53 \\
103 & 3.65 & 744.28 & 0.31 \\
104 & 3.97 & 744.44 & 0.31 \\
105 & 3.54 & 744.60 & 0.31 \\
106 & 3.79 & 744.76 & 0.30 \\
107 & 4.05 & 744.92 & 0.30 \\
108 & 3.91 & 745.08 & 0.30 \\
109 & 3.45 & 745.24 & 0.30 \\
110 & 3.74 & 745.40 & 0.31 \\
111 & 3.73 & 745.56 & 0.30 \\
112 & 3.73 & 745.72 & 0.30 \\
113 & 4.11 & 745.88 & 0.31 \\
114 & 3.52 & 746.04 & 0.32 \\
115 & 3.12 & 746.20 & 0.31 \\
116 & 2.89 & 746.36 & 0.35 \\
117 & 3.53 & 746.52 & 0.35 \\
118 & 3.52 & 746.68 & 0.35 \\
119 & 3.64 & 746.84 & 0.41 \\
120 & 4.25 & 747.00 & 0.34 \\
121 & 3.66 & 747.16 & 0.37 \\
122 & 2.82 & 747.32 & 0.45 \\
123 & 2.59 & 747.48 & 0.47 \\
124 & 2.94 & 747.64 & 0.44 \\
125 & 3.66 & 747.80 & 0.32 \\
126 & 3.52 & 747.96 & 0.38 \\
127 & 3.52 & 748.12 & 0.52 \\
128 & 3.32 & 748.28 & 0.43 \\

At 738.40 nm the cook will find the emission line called [N II] 6583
